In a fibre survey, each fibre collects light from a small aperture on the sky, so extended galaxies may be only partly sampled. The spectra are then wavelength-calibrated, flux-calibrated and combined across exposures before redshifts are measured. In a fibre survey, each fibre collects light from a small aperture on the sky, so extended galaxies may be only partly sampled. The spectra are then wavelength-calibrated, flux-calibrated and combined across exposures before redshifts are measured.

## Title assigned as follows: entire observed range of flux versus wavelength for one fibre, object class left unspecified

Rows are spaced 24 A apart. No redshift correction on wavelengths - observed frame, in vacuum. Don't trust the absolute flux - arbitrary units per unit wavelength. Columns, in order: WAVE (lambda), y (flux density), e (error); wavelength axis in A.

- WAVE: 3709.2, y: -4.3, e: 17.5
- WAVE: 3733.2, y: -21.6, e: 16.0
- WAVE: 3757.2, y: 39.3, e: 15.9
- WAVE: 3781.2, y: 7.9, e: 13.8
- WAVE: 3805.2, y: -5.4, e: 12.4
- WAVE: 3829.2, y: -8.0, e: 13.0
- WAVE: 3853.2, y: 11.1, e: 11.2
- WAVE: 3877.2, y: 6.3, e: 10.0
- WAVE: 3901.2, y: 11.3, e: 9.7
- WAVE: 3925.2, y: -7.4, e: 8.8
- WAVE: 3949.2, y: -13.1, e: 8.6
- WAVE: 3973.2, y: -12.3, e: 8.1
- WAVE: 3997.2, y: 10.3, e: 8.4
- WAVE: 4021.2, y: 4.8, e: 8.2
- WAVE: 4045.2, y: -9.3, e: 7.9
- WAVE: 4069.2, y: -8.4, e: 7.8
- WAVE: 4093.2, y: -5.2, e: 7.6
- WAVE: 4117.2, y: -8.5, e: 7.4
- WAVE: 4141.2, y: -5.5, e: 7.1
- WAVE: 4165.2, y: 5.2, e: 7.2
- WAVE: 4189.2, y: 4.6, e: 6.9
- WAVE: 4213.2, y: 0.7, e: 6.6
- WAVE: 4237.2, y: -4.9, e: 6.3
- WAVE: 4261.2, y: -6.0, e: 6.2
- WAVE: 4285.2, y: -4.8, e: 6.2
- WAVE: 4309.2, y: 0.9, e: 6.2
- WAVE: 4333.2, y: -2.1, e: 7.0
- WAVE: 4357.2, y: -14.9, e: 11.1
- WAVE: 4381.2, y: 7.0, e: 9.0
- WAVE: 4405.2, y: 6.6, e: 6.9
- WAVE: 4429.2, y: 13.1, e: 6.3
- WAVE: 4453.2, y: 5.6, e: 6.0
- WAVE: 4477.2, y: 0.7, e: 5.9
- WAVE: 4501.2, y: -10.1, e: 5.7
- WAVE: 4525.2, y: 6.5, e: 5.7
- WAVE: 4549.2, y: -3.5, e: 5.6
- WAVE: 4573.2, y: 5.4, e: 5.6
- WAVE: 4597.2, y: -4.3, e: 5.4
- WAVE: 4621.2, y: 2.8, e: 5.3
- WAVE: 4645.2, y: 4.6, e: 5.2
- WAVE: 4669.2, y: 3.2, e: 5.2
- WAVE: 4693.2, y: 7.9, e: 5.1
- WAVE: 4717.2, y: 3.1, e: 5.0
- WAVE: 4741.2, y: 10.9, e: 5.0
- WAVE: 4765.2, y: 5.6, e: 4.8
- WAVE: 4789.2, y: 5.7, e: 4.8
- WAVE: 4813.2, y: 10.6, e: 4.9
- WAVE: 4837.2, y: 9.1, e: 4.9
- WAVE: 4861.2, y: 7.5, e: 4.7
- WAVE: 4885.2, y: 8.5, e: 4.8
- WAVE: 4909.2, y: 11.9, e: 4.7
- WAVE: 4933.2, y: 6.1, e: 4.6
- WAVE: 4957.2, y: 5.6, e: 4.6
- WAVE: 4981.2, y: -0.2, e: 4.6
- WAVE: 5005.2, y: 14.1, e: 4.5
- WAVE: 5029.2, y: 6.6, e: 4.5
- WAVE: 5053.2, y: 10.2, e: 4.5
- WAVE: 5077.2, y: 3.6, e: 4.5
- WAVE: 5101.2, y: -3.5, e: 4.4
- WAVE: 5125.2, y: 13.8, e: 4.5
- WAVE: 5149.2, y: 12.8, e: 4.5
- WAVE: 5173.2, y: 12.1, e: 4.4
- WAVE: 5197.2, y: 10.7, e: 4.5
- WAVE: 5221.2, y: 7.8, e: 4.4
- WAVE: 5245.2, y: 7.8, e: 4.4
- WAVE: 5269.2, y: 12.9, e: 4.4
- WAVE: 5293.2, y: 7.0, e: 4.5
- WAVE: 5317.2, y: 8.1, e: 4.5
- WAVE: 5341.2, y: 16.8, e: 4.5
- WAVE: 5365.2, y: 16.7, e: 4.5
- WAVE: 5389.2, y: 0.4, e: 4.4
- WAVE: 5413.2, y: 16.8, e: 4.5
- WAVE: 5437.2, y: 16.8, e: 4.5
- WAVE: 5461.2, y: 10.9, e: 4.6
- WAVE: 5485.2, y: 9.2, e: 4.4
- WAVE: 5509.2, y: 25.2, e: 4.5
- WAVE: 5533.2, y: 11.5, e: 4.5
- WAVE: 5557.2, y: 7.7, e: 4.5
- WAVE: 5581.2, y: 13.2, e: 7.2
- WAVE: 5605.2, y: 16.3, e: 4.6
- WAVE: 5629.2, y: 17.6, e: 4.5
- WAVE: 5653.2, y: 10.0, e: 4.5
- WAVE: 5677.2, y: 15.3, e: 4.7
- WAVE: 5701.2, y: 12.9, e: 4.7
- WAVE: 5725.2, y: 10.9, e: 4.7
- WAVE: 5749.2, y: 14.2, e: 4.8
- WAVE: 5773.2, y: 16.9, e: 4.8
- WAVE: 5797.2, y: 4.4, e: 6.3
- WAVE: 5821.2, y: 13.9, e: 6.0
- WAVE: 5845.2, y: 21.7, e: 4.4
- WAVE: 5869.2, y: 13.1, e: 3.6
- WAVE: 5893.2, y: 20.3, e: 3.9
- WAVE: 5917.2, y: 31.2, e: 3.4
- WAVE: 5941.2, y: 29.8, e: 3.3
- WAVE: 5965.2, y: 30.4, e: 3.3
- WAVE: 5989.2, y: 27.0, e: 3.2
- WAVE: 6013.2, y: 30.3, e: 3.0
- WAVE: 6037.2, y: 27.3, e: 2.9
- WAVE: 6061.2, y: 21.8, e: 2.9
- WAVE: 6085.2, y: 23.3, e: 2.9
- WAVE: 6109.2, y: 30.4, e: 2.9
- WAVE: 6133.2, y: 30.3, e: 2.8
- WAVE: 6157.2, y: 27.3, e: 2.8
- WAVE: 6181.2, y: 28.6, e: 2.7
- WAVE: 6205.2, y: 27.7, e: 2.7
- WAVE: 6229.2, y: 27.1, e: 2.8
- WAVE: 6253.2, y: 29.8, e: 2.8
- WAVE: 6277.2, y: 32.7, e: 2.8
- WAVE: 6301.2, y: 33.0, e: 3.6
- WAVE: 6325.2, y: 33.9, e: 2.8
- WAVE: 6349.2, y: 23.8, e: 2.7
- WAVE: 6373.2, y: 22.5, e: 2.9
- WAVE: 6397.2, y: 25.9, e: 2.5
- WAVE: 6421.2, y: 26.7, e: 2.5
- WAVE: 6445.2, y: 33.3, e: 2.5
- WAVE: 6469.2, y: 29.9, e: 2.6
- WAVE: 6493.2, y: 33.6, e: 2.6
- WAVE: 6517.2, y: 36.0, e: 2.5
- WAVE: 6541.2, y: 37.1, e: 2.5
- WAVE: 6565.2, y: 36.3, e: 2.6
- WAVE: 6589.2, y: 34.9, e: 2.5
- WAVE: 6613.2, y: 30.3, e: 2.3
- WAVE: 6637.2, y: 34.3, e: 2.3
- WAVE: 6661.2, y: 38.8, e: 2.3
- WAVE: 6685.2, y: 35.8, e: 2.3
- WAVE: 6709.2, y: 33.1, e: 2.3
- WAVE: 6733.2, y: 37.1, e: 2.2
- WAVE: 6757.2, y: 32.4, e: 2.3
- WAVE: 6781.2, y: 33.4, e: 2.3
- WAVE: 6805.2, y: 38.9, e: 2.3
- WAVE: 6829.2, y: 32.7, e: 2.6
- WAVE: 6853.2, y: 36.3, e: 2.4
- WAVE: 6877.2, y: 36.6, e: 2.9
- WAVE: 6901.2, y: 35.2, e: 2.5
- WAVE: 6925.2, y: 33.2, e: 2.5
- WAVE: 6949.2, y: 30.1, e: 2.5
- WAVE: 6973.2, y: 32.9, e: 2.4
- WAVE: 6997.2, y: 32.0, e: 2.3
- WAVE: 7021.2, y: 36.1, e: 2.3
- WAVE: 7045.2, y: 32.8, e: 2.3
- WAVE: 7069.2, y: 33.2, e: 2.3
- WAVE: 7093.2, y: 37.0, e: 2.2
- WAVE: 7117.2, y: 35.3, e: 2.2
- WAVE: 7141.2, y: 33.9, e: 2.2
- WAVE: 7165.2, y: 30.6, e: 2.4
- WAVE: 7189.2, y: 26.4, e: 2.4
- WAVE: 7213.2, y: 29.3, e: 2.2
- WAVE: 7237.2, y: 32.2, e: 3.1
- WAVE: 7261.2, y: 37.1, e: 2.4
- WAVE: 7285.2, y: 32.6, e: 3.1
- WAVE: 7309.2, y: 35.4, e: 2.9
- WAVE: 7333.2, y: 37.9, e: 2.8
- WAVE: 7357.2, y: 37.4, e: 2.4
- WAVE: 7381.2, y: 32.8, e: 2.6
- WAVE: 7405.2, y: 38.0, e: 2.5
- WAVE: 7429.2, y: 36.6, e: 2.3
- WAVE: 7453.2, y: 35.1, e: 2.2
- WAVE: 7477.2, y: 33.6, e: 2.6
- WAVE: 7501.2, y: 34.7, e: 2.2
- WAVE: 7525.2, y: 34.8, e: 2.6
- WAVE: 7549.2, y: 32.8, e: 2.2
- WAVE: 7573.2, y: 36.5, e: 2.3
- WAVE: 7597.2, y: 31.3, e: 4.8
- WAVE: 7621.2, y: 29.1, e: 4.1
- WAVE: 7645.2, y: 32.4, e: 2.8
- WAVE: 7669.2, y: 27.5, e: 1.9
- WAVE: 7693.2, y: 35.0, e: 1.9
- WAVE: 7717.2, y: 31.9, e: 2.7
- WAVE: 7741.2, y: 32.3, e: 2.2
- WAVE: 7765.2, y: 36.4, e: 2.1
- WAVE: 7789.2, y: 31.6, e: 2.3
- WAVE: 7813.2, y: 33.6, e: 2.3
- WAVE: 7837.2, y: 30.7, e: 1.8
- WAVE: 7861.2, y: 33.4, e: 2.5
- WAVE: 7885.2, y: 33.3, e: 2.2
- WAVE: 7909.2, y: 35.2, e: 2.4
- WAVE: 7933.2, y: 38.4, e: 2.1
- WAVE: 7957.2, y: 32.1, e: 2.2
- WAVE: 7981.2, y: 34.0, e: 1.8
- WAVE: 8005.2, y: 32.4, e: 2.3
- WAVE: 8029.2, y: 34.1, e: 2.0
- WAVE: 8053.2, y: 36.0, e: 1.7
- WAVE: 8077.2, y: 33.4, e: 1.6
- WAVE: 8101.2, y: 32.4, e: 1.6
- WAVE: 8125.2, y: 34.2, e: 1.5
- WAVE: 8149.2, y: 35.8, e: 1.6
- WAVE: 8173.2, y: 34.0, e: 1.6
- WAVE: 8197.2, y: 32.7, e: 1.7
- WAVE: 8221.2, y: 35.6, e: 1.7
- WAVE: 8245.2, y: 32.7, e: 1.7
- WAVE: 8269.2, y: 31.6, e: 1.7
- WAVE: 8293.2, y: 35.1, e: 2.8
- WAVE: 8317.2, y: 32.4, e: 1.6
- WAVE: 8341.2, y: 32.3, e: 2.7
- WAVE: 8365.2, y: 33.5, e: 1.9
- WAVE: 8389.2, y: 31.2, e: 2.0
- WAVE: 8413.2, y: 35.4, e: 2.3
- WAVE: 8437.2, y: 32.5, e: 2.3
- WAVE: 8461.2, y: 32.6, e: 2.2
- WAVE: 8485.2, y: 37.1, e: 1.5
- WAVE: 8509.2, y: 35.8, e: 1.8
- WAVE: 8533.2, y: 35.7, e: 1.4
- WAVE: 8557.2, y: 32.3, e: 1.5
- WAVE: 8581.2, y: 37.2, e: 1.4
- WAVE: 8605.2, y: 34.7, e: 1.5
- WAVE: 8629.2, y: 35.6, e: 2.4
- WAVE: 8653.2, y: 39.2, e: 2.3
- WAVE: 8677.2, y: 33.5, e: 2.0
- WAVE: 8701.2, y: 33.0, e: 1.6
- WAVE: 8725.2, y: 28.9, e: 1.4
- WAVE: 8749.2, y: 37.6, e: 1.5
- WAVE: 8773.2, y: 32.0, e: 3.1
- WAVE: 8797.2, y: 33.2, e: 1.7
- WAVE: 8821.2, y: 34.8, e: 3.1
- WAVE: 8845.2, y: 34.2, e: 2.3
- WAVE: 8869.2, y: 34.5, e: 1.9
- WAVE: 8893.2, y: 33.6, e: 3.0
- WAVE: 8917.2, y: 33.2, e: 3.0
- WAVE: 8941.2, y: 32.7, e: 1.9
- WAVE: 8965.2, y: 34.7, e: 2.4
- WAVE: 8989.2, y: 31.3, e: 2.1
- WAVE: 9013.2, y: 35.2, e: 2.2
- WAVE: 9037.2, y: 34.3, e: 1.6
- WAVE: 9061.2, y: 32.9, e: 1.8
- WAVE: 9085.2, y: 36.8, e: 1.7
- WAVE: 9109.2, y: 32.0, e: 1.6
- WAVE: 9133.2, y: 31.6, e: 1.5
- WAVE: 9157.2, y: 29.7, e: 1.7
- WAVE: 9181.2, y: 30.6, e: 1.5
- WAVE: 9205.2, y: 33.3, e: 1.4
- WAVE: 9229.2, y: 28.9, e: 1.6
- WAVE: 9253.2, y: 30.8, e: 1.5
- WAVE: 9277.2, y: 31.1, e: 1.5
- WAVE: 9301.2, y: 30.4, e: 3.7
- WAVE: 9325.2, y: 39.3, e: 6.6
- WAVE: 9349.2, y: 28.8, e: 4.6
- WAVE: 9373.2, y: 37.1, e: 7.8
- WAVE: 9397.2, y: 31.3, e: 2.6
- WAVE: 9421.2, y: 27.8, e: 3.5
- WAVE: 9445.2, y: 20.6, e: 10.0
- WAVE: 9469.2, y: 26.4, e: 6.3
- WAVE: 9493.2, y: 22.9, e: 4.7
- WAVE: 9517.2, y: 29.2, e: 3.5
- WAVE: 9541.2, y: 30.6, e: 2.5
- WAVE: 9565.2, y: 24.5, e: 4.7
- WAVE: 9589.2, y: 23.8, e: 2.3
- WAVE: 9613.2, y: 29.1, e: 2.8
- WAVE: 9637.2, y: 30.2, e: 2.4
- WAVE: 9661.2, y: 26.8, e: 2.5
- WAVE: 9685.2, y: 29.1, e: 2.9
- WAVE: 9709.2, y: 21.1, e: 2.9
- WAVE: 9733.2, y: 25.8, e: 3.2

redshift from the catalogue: 0.48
